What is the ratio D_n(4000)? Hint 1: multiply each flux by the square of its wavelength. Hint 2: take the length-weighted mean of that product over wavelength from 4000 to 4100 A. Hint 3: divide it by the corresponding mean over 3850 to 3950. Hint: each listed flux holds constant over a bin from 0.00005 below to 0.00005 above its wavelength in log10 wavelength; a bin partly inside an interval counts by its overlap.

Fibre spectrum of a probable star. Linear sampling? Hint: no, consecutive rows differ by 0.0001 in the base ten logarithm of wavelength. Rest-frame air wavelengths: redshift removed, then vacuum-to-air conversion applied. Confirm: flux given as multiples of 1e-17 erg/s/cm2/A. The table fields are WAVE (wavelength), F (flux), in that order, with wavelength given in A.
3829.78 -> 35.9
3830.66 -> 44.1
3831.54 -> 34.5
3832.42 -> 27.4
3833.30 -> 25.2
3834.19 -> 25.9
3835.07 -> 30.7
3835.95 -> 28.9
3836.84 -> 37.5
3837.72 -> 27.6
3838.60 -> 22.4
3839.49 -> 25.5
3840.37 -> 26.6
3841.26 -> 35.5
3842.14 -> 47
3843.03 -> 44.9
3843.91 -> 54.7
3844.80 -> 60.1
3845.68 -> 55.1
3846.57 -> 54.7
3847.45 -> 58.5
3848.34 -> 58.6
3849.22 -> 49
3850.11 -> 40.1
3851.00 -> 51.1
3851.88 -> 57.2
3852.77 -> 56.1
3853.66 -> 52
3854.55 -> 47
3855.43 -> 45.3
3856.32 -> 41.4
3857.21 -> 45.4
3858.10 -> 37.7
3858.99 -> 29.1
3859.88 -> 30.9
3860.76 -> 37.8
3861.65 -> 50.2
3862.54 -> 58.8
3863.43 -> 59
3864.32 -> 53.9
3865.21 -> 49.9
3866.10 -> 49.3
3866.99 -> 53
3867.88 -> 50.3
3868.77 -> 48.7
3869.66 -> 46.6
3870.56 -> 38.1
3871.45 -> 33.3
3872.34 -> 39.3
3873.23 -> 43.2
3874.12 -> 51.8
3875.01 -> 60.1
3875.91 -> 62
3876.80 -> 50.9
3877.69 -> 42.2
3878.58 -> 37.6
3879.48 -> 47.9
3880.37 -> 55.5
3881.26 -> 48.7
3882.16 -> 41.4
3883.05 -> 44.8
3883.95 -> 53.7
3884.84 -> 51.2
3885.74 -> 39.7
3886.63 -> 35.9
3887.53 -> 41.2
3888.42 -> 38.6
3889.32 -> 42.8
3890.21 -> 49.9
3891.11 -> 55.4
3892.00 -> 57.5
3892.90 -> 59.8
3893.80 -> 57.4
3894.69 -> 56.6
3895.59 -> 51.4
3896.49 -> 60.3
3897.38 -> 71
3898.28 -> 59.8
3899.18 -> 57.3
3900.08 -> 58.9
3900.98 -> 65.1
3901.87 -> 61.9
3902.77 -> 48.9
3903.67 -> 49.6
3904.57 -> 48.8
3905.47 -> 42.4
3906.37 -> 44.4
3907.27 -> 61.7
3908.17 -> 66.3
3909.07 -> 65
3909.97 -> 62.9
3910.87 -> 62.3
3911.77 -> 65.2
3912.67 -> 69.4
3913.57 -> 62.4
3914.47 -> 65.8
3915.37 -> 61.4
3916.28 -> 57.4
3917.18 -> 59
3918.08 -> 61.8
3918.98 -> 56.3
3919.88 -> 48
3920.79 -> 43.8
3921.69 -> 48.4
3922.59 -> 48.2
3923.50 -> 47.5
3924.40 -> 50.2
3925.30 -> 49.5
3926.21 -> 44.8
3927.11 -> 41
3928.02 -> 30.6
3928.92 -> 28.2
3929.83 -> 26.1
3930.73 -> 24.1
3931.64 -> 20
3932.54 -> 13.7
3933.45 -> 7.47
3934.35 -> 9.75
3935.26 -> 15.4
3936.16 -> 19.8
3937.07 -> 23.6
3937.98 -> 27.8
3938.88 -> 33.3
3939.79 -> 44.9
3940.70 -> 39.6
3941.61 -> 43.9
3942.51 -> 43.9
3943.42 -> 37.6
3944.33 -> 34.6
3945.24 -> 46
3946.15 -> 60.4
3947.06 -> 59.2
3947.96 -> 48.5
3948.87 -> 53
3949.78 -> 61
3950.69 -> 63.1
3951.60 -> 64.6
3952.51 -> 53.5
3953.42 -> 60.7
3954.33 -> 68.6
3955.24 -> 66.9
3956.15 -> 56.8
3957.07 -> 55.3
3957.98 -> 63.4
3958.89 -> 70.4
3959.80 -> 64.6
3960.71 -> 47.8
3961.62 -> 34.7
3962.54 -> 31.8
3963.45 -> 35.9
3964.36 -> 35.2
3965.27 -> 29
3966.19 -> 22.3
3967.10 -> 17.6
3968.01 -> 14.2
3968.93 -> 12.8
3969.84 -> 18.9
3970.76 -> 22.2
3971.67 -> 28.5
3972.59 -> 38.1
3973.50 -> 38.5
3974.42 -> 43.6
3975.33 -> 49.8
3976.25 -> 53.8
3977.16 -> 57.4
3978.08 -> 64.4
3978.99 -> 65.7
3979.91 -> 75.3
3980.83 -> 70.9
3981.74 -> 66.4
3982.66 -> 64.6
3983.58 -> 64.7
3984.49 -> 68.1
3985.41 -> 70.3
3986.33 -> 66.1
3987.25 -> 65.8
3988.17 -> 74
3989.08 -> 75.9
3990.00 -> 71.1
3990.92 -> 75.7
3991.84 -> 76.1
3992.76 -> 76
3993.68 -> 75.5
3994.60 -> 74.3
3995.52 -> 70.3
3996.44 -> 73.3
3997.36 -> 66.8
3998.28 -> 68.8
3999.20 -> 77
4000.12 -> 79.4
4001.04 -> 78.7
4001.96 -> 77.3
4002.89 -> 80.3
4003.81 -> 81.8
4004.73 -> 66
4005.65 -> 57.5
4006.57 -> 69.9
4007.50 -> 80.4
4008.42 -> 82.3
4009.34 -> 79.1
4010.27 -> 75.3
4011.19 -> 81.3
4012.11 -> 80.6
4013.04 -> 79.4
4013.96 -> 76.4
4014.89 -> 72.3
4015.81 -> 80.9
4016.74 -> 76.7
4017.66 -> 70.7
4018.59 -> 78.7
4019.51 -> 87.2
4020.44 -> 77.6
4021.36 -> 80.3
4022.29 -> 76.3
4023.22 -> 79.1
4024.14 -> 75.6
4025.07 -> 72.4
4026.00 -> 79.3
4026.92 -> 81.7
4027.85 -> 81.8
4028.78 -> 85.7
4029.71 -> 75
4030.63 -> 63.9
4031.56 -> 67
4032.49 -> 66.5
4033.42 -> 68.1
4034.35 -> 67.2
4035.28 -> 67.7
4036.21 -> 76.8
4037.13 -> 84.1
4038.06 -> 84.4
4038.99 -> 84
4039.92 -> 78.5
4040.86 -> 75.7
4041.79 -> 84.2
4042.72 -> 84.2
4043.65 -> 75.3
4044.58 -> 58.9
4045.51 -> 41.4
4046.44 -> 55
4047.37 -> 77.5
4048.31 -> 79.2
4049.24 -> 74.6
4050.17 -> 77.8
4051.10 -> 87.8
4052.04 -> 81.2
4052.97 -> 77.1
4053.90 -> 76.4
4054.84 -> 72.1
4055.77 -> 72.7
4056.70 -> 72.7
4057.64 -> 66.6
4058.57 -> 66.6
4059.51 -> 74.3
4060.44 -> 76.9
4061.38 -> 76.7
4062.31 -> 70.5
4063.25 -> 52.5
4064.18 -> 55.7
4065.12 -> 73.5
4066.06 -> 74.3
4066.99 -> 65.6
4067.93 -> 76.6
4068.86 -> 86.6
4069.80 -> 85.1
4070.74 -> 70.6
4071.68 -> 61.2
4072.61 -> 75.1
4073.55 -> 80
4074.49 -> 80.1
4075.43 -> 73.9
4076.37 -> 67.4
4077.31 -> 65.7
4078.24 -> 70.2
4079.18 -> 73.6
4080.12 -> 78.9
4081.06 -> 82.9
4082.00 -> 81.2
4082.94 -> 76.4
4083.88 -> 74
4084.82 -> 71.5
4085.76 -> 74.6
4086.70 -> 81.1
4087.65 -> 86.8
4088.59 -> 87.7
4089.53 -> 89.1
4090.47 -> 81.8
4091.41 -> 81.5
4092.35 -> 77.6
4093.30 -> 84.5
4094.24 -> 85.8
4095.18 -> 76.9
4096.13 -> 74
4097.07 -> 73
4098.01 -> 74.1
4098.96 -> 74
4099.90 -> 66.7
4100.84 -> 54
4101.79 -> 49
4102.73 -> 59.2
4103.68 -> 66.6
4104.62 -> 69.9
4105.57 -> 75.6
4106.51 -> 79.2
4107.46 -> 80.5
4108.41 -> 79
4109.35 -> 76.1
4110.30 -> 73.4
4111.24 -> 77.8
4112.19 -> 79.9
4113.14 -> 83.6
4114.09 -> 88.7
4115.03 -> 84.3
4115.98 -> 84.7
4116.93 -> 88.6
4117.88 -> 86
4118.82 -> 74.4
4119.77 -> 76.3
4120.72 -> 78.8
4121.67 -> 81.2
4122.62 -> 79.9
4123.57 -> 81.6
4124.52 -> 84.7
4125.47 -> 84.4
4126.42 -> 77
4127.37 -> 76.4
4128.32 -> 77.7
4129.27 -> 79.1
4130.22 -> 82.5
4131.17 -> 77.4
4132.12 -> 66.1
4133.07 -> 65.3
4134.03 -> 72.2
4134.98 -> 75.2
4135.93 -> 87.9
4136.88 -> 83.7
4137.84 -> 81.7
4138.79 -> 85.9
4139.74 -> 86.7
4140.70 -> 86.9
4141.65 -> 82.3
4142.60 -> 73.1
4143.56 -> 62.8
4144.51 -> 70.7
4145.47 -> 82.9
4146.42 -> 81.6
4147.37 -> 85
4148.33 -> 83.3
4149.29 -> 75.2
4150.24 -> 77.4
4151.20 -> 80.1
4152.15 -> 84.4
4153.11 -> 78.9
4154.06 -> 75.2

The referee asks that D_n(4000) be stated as 1.7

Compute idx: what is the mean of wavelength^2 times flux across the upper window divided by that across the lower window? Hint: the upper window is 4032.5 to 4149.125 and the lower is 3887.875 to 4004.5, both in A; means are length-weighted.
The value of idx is 1.6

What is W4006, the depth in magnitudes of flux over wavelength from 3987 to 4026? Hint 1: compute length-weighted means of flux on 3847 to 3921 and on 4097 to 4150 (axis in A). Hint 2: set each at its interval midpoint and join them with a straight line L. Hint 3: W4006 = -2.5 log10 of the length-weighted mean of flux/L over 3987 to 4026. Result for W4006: -0.17 mag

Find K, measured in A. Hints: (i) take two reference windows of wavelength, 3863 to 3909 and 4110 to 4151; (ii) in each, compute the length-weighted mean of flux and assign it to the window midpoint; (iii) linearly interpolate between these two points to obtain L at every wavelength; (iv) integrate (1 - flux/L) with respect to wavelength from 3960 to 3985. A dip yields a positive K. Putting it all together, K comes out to 7.2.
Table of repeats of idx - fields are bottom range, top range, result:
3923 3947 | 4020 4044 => 2.39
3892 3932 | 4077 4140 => 1.62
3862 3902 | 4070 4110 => 1.63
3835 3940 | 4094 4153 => 1.87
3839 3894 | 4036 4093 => 1.75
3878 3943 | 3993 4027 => 1.71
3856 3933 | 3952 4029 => 1.36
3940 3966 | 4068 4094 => 1.64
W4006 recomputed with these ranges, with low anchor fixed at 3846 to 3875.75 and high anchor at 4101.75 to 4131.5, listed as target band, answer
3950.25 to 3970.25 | 0.30 mag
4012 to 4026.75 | -0.16 mag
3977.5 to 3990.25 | -0.10 mag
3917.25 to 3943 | 0.49 mag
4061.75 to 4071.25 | 0.02 mag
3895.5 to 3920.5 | -0.10 mag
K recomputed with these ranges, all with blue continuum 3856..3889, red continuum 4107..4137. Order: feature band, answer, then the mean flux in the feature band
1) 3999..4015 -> -3.1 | 76.4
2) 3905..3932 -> 0.7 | 50.5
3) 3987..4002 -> -2.8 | 73.9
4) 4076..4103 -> 0.0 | 75.1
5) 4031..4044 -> -1.5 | 75.9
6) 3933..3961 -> 4.8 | 46.7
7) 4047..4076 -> -1.1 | 73.9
